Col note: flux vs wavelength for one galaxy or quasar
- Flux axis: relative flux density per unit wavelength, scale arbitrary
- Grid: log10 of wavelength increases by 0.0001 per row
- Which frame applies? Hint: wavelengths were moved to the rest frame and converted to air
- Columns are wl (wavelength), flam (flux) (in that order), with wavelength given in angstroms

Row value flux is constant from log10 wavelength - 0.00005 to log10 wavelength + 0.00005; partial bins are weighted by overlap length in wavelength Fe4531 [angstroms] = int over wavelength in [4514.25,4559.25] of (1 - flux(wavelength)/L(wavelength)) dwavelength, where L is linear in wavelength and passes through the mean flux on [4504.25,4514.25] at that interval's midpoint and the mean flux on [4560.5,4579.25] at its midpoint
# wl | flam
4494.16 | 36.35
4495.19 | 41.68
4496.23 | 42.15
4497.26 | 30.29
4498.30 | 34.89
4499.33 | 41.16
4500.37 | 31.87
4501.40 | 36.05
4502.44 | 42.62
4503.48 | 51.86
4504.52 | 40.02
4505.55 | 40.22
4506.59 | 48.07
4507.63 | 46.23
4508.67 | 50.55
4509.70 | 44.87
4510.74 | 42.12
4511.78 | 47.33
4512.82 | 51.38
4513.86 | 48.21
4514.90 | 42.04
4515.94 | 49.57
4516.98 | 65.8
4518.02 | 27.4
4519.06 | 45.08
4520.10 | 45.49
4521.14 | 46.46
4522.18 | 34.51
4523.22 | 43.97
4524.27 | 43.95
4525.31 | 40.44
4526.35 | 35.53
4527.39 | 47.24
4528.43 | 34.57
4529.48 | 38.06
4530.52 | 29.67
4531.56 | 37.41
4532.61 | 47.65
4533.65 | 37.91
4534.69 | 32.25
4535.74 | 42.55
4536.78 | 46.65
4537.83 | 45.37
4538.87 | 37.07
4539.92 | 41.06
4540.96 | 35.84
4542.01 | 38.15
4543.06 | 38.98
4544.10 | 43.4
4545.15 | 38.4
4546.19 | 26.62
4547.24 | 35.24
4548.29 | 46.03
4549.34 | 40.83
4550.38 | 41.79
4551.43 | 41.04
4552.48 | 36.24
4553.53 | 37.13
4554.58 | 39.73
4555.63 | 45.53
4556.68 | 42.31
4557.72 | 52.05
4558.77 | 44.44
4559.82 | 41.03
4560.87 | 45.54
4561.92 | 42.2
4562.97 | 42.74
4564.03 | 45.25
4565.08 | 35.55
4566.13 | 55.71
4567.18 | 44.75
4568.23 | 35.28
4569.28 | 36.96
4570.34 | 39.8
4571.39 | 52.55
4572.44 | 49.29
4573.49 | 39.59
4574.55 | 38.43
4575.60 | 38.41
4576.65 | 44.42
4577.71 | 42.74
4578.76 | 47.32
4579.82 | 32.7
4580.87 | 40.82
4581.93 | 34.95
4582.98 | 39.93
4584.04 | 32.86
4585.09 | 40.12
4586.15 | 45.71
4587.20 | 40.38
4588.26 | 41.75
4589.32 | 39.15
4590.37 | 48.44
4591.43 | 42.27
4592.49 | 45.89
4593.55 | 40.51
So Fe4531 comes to 3.8 angstroms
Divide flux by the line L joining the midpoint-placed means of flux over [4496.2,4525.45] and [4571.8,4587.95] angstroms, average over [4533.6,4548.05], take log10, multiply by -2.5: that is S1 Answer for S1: 0.09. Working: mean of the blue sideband 43.3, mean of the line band 38.7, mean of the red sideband 40.6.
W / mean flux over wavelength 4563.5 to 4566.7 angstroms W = 45.5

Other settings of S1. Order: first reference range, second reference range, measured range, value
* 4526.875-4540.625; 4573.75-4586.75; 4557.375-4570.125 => -0.09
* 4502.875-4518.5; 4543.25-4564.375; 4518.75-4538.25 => 0.09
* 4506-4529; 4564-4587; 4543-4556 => 0.09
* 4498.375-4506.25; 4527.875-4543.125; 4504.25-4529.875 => -0.11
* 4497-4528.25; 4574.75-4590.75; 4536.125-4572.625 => 0.00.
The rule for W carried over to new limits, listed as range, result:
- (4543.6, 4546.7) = 36.2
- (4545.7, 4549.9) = 37.3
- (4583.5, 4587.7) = 39.8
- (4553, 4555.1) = 38.4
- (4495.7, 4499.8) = 37.1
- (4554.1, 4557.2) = 42.6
